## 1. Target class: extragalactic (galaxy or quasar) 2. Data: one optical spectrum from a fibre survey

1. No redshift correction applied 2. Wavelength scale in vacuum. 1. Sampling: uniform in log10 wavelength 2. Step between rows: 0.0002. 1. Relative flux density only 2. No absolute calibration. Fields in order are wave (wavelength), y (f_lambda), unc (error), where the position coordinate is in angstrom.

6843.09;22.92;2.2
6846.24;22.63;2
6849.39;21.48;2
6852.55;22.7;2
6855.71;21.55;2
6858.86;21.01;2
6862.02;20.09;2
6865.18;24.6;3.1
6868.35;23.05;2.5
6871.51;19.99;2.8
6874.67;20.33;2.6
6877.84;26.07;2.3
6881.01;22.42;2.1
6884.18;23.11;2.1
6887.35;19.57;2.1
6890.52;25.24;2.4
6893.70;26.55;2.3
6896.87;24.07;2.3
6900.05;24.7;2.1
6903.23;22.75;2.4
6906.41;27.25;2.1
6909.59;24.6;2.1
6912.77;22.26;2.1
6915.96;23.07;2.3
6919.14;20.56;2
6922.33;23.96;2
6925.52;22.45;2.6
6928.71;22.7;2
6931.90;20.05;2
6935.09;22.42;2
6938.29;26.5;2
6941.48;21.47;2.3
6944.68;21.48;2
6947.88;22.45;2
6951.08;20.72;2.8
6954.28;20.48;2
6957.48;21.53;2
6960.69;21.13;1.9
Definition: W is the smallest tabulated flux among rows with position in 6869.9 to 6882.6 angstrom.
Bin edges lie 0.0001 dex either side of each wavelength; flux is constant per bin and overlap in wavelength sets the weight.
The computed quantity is 19.99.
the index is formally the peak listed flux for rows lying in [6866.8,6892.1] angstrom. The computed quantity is 26.07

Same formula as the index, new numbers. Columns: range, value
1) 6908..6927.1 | 24.6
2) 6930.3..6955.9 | 26.5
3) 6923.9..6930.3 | 22.7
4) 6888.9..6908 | 27.25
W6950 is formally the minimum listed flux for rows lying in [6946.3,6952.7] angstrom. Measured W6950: 20.72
